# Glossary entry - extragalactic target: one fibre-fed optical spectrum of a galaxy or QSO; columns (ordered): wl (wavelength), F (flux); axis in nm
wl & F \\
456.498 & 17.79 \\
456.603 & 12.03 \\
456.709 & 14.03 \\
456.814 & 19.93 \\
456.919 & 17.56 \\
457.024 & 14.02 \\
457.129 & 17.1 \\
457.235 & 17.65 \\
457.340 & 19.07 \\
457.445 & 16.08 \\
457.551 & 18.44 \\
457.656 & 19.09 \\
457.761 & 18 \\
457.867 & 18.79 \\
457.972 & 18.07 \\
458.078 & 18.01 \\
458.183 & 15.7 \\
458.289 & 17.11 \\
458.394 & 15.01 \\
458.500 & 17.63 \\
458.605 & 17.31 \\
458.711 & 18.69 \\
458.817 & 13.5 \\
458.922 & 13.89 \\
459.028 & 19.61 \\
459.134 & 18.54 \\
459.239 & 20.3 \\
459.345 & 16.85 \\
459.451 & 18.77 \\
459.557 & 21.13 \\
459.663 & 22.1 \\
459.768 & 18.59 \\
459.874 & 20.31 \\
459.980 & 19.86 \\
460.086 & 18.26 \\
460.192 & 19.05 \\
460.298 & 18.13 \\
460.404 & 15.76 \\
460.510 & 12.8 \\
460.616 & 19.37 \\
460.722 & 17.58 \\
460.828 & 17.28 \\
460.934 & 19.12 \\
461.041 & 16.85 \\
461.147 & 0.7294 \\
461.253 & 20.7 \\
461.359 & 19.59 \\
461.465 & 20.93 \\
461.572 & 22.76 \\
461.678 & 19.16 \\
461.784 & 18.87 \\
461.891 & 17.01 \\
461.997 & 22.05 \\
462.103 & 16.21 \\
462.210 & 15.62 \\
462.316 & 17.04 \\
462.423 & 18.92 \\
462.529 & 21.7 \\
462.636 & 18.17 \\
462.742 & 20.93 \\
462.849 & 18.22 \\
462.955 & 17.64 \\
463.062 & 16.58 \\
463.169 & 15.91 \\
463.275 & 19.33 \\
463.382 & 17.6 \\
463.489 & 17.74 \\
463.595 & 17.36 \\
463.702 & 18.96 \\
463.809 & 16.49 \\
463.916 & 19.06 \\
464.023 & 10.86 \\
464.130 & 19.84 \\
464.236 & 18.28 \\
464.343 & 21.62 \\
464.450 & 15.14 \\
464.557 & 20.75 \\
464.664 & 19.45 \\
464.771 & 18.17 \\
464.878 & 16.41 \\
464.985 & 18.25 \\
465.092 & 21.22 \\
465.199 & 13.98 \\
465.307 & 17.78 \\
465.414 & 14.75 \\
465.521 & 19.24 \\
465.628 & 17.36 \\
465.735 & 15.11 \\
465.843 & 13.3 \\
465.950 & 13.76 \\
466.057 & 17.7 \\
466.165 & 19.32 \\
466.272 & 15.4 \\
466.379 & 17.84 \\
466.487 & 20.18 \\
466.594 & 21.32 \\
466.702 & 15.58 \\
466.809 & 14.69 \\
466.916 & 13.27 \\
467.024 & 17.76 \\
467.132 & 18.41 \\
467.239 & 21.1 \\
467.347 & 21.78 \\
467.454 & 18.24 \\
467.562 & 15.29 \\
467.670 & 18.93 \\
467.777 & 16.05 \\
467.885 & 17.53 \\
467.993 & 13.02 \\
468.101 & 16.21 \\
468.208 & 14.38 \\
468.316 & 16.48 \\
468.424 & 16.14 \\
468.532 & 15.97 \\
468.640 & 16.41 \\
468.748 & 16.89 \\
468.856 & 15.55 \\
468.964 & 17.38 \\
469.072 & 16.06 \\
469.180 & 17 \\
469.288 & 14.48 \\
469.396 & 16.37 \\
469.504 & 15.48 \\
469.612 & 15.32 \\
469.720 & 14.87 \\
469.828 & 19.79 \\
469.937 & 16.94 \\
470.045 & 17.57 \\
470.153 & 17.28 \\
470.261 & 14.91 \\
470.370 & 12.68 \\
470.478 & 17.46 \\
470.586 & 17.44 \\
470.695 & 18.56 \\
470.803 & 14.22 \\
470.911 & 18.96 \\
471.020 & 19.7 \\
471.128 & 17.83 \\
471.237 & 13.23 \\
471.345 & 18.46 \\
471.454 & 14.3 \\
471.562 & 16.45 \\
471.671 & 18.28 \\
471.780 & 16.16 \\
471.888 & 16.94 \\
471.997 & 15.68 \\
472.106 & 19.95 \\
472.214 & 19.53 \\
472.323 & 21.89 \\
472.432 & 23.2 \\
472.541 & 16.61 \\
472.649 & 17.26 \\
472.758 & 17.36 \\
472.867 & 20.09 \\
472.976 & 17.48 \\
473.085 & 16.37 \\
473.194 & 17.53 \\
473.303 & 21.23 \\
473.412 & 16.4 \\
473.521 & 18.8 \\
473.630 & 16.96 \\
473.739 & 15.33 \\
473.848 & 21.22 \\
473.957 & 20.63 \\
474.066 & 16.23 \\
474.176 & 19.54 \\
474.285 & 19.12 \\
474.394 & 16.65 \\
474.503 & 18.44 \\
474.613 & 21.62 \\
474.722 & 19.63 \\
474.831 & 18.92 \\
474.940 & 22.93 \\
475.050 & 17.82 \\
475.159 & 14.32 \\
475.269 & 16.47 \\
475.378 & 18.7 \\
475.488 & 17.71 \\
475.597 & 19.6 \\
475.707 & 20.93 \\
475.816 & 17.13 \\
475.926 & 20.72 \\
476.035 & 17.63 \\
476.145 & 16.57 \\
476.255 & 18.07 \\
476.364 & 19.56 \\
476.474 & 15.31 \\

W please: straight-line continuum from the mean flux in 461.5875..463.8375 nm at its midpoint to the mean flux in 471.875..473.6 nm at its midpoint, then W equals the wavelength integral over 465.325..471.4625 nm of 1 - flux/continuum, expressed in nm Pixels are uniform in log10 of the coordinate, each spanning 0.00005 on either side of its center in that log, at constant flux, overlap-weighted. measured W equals 0.57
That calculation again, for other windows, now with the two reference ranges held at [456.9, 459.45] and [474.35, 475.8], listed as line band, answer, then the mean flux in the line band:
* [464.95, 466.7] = 0.07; 17.2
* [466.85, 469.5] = 0.22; 16.7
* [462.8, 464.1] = 0.04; 17.2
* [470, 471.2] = 0.10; 16.9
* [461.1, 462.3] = 0.00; 17.7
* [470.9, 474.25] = 0.09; 18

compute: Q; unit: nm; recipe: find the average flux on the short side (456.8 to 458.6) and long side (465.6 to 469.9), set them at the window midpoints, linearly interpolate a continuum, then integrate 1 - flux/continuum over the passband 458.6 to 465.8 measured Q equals -0.33 nm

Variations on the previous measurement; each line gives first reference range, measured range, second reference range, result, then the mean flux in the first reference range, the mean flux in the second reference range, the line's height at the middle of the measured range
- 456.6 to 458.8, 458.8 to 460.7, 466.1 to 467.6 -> -0.100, 17.2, 17.9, 17.3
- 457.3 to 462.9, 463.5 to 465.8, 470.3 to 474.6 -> 0.041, 18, 17.8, 17.9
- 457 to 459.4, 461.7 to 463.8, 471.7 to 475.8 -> -0.057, 17.4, 18.5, 17.7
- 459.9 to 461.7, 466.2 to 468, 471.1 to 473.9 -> 0.015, 17.5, 17.9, 17.7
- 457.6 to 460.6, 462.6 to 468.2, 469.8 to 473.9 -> 0.100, 17.9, 17.6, 17.8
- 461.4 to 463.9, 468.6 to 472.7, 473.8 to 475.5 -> 0.360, 18.5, 18.8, 18.7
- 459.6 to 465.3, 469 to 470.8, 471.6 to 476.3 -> 0.193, 18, 18.4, 18.3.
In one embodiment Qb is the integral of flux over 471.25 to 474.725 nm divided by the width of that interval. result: 18.2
